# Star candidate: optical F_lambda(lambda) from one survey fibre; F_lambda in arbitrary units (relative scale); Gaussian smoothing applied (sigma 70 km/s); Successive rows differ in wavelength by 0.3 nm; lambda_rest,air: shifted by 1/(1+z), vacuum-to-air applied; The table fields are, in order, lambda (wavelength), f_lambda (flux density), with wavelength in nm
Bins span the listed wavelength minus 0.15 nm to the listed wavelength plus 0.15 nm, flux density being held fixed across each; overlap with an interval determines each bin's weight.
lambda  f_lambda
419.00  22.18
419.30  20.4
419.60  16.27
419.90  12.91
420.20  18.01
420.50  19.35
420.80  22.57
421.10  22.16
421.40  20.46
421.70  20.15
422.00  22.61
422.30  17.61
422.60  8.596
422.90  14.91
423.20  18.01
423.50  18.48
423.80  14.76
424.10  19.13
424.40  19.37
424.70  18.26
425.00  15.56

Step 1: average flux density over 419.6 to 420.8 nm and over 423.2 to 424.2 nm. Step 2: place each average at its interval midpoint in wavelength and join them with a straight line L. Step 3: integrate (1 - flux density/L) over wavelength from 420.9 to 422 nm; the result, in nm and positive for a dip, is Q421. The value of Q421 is -0.24 nm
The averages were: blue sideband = 17.4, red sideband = 17.5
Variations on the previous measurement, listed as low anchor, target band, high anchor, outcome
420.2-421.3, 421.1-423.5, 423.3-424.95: 0.21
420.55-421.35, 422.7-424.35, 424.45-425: 0.17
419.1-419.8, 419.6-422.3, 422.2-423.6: -0.41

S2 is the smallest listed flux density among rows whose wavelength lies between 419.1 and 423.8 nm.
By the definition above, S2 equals 8.596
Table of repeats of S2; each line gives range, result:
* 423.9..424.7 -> 18.26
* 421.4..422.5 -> 17.61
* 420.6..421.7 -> 20.15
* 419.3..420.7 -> 12.91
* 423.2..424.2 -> 14.76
